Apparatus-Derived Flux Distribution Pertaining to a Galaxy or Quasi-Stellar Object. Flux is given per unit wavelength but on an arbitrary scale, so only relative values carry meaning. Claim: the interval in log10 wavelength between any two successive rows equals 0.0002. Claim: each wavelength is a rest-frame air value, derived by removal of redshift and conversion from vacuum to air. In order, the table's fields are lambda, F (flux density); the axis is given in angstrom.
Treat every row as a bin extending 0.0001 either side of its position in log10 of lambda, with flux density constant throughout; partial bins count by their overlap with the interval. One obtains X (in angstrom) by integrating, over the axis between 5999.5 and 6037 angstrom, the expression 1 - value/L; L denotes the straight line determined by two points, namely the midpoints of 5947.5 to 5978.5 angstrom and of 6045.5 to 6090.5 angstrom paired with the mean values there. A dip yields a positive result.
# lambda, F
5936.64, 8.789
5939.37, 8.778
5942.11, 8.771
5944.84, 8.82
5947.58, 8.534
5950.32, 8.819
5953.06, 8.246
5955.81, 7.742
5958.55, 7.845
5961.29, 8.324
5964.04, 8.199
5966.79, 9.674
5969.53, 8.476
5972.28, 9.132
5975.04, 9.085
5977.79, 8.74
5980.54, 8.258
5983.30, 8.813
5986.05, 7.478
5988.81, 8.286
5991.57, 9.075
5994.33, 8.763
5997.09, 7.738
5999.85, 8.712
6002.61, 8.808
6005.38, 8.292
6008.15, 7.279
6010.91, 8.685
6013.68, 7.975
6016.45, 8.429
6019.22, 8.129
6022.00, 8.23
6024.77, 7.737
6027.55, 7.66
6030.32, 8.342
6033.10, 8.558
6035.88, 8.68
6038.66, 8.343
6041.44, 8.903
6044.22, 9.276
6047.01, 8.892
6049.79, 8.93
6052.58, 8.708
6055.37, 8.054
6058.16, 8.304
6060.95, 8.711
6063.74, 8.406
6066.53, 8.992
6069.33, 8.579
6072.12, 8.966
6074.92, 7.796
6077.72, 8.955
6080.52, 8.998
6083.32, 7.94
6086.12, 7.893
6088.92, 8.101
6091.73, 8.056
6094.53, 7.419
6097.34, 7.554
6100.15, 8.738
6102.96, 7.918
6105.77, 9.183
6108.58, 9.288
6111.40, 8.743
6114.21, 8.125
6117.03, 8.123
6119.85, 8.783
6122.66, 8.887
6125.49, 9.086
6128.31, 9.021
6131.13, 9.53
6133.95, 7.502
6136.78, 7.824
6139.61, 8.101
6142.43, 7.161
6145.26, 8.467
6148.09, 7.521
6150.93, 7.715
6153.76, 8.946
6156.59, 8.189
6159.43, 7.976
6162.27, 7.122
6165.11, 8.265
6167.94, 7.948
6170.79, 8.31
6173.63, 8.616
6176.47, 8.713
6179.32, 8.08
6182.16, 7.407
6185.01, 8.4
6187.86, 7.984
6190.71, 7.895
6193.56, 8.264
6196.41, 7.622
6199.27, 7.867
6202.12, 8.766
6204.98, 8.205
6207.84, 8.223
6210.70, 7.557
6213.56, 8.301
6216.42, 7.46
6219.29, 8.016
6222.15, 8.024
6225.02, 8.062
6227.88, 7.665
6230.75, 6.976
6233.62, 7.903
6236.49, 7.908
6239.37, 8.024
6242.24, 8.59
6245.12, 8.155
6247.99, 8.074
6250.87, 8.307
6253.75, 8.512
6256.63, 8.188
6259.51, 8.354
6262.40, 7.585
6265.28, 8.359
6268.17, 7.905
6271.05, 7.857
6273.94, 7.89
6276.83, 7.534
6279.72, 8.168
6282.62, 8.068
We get 1.3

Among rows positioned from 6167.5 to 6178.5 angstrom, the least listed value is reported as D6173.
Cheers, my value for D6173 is 7.948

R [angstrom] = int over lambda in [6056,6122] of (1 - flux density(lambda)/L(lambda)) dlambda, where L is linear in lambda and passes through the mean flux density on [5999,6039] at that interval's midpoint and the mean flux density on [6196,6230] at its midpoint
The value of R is -2.2 angstrom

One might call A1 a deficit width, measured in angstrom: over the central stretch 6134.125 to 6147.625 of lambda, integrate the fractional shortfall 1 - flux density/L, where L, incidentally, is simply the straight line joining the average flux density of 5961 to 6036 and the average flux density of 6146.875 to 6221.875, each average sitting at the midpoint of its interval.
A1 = 0.5 angstrom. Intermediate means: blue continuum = 8.41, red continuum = 8.05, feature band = 7.83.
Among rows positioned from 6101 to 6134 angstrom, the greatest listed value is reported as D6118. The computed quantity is 9.53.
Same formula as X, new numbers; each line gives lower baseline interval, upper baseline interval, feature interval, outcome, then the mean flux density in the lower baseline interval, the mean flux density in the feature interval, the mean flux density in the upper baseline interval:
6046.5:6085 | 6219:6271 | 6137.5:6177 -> 1.1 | 8.58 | 8.06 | 8.03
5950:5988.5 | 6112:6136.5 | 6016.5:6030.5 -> 0.8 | 8.47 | 8.03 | 8.6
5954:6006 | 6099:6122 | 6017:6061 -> 0.5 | 8.5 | 8.46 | 8.62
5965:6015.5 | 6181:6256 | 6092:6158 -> -1.0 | 8.51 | 8.34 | 8.01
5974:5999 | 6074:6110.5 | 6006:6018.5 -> 0.5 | 8.47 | 8.11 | 8.31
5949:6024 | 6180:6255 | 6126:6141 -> -0.5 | 8.41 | 8.44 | 8.01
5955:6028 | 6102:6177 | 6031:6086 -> -1.7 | 8.37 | 8.61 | 8.33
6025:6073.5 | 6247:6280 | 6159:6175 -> 0.5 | 8.59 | 8.04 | 8.06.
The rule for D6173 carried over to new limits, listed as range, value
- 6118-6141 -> 7.502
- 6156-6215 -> 7.122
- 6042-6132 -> 7.419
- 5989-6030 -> 7.279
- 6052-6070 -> 8.054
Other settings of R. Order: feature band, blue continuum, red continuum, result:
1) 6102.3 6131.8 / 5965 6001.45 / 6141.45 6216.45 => -2.0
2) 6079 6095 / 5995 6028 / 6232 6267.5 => 0.1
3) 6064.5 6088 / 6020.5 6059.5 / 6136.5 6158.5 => -0.5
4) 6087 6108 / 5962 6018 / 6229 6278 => 0.3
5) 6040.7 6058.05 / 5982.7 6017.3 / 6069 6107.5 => -0.9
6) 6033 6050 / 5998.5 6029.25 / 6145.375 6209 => -1.3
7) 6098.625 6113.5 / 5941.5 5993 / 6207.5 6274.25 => -0.8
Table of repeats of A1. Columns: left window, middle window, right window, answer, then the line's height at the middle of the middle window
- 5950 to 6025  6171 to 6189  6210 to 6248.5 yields -0.4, 8.01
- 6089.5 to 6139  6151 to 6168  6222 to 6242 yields 0.3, 8.21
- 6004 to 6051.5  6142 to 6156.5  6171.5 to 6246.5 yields 0.2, 8.14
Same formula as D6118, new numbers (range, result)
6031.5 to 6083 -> 9.276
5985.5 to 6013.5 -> 9.075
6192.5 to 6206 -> 8.766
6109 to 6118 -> 8.743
